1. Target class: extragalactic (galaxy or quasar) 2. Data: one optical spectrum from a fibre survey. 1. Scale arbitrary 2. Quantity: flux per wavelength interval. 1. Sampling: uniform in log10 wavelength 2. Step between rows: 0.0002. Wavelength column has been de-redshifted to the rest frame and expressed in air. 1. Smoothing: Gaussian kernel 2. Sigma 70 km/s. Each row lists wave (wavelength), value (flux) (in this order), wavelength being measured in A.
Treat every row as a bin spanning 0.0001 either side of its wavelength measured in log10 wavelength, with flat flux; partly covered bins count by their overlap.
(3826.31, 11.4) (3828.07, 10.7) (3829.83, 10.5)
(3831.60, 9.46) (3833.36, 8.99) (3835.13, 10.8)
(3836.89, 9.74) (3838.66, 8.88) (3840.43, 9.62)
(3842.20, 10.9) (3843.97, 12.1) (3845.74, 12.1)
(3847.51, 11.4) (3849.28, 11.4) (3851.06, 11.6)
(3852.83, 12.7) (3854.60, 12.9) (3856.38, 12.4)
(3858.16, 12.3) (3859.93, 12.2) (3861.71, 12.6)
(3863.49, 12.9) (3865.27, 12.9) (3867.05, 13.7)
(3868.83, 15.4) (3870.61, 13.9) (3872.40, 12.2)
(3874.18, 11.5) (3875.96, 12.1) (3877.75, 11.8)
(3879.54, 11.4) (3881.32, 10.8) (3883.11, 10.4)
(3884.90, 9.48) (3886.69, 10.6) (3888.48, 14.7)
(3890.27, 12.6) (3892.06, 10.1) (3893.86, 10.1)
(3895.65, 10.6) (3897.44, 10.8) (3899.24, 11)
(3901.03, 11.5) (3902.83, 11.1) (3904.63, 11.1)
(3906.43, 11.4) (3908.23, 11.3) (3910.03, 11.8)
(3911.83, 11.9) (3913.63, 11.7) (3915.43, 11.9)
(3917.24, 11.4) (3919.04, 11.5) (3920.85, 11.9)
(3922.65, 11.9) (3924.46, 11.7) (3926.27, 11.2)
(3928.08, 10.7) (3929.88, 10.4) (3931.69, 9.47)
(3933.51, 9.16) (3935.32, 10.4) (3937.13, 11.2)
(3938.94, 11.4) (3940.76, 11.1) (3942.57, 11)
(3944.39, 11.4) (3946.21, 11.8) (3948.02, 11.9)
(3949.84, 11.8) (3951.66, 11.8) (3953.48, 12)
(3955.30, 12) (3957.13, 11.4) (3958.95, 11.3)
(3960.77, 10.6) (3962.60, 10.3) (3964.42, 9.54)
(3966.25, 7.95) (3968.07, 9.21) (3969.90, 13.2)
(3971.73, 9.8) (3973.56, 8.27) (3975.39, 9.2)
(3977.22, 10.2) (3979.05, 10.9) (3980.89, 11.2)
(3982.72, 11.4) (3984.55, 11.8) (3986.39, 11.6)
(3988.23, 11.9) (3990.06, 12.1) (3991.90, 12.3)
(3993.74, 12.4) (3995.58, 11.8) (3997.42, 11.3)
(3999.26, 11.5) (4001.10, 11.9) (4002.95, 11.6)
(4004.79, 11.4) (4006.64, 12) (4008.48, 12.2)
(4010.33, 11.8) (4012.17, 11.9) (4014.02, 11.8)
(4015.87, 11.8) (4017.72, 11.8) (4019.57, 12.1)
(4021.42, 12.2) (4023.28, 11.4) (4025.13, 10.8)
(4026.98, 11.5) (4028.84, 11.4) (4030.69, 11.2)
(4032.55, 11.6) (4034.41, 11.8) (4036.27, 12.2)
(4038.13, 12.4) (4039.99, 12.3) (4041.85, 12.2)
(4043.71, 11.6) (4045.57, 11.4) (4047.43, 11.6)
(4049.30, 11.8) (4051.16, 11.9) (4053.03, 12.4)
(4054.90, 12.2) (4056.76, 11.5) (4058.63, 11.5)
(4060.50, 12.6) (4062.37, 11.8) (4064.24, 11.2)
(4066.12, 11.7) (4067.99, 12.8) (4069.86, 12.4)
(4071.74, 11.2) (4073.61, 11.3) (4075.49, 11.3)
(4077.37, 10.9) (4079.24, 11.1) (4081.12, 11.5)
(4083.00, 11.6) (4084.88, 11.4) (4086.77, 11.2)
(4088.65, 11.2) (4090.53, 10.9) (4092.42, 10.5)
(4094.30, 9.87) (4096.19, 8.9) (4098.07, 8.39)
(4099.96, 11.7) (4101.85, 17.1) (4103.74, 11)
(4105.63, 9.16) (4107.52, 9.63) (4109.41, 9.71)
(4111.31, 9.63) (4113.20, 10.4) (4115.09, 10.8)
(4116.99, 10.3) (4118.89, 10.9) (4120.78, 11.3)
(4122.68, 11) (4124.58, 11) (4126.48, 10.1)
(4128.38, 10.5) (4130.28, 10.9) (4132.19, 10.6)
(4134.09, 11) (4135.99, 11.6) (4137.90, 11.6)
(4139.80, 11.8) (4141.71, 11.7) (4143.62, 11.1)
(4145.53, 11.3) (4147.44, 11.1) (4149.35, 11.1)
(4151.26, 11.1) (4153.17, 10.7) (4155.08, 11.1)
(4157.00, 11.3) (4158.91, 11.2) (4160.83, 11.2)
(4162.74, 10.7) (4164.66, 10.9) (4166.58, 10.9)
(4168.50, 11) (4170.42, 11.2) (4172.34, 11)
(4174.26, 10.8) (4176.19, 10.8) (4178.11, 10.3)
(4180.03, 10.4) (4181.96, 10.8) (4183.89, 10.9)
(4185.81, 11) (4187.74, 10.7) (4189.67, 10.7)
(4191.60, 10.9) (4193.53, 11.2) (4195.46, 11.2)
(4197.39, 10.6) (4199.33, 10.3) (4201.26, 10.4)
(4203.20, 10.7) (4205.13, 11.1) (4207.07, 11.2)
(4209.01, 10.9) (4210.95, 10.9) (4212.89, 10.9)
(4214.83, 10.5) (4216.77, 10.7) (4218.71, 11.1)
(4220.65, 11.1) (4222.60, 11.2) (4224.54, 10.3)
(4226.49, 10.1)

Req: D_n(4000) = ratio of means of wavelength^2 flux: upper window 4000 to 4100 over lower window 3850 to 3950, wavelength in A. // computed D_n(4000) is 1.1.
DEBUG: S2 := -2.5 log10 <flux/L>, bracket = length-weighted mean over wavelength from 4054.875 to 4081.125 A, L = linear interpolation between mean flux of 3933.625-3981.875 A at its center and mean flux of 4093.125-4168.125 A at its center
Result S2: -0.08 mag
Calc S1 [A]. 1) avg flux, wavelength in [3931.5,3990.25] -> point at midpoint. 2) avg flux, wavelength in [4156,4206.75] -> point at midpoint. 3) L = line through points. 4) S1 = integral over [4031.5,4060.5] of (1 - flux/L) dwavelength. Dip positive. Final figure -2.8 A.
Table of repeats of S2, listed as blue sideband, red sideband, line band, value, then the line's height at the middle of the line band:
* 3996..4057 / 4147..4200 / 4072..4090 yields 0.02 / 11.5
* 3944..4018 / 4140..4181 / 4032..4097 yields -0.04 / 11.1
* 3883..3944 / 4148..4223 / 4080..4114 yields 0.02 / 11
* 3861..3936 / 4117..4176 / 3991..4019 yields -0.05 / 11.3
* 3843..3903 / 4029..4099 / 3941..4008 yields 0.05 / 11.7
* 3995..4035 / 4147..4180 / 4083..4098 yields 0.08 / 11.3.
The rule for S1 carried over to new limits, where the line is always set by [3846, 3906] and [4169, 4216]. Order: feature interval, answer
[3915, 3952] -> 1.6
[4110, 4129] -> 0.8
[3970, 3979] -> 1.3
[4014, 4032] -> -0.3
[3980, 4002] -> -0.5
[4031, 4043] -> -0.7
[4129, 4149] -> -0.5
